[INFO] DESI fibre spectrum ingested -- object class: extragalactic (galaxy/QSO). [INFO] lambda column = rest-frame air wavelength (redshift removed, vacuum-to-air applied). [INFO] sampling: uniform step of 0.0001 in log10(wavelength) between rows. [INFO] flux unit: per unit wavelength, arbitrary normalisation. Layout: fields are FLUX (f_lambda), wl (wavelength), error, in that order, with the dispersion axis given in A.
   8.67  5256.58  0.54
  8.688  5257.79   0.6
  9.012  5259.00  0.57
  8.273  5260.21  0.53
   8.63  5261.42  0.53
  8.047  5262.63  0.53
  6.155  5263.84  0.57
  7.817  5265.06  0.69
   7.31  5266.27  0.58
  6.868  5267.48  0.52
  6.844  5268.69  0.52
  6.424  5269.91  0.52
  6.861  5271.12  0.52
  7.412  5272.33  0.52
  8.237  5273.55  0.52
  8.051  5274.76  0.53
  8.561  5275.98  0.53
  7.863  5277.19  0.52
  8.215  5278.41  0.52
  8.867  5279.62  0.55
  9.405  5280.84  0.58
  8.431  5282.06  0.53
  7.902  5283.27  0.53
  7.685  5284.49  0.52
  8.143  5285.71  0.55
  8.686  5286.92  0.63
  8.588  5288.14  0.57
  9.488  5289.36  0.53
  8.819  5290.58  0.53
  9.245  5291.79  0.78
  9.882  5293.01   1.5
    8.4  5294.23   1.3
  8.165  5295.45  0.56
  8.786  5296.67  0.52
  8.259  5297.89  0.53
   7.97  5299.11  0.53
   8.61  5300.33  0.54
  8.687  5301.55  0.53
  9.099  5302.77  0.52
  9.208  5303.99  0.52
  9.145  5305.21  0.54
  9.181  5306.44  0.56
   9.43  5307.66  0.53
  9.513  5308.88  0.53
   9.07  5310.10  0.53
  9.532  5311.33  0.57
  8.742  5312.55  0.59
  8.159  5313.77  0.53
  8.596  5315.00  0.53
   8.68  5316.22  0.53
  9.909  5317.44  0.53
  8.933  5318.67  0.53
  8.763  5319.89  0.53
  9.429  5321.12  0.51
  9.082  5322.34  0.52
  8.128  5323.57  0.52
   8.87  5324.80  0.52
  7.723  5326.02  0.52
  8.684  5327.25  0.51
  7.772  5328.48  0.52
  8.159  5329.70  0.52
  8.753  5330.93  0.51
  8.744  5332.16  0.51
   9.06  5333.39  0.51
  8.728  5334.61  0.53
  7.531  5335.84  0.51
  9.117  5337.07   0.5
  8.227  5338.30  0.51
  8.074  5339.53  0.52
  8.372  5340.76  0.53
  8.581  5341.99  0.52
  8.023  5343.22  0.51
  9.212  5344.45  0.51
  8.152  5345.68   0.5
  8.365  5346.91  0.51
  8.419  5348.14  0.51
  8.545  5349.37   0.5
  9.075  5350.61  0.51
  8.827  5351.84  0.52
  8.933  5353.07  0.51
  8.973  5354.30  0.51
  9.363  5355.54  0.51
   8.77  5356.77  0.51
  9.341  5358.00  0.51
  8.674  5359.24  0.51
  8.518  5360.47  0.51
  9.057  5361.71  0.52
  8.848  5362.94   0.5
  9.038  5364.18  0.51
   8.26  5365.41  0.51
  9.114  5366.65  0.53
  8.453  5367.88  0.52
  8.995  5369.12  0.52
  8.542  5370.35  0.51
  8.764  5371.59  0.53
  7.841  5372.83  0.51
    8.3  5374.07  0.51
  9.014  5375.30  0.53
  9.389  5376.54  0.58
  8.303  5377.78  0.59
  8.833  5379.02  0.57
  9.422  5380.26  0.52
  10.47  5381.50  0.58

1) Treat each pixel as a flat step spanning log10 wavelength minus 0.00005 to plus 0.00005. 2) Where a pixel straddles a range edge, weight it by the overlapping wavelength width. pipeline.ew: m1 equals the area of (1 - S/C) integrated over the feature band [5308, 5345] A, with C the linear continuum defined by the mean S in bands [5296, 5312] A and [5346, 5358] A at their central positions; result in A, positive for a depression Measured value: 0.9 A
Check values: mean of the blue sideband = 8.96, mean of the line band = 8.68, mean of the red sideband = 8.82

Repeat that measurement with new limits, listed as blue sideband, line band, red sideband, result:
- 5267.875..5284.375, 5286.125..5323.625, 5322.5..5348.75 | -3.49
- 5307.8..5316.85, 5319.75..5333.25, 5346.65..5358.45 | 0.53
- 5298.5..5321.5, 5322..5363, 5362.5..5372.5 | 1.06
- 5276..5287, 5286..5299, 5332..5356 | -0.59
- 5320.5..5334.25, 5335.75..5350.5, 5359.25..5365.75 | 0.38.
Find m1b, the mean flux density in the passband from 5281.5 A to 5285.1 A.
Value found 8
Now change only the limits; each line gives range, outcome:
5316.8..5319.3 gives 9.42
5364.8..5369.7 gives 8.7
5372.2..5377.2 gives 8.63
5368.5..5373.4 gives 8.54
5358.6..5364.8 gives 8.82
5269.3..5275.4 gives 7.4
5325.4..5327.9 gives 8.2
